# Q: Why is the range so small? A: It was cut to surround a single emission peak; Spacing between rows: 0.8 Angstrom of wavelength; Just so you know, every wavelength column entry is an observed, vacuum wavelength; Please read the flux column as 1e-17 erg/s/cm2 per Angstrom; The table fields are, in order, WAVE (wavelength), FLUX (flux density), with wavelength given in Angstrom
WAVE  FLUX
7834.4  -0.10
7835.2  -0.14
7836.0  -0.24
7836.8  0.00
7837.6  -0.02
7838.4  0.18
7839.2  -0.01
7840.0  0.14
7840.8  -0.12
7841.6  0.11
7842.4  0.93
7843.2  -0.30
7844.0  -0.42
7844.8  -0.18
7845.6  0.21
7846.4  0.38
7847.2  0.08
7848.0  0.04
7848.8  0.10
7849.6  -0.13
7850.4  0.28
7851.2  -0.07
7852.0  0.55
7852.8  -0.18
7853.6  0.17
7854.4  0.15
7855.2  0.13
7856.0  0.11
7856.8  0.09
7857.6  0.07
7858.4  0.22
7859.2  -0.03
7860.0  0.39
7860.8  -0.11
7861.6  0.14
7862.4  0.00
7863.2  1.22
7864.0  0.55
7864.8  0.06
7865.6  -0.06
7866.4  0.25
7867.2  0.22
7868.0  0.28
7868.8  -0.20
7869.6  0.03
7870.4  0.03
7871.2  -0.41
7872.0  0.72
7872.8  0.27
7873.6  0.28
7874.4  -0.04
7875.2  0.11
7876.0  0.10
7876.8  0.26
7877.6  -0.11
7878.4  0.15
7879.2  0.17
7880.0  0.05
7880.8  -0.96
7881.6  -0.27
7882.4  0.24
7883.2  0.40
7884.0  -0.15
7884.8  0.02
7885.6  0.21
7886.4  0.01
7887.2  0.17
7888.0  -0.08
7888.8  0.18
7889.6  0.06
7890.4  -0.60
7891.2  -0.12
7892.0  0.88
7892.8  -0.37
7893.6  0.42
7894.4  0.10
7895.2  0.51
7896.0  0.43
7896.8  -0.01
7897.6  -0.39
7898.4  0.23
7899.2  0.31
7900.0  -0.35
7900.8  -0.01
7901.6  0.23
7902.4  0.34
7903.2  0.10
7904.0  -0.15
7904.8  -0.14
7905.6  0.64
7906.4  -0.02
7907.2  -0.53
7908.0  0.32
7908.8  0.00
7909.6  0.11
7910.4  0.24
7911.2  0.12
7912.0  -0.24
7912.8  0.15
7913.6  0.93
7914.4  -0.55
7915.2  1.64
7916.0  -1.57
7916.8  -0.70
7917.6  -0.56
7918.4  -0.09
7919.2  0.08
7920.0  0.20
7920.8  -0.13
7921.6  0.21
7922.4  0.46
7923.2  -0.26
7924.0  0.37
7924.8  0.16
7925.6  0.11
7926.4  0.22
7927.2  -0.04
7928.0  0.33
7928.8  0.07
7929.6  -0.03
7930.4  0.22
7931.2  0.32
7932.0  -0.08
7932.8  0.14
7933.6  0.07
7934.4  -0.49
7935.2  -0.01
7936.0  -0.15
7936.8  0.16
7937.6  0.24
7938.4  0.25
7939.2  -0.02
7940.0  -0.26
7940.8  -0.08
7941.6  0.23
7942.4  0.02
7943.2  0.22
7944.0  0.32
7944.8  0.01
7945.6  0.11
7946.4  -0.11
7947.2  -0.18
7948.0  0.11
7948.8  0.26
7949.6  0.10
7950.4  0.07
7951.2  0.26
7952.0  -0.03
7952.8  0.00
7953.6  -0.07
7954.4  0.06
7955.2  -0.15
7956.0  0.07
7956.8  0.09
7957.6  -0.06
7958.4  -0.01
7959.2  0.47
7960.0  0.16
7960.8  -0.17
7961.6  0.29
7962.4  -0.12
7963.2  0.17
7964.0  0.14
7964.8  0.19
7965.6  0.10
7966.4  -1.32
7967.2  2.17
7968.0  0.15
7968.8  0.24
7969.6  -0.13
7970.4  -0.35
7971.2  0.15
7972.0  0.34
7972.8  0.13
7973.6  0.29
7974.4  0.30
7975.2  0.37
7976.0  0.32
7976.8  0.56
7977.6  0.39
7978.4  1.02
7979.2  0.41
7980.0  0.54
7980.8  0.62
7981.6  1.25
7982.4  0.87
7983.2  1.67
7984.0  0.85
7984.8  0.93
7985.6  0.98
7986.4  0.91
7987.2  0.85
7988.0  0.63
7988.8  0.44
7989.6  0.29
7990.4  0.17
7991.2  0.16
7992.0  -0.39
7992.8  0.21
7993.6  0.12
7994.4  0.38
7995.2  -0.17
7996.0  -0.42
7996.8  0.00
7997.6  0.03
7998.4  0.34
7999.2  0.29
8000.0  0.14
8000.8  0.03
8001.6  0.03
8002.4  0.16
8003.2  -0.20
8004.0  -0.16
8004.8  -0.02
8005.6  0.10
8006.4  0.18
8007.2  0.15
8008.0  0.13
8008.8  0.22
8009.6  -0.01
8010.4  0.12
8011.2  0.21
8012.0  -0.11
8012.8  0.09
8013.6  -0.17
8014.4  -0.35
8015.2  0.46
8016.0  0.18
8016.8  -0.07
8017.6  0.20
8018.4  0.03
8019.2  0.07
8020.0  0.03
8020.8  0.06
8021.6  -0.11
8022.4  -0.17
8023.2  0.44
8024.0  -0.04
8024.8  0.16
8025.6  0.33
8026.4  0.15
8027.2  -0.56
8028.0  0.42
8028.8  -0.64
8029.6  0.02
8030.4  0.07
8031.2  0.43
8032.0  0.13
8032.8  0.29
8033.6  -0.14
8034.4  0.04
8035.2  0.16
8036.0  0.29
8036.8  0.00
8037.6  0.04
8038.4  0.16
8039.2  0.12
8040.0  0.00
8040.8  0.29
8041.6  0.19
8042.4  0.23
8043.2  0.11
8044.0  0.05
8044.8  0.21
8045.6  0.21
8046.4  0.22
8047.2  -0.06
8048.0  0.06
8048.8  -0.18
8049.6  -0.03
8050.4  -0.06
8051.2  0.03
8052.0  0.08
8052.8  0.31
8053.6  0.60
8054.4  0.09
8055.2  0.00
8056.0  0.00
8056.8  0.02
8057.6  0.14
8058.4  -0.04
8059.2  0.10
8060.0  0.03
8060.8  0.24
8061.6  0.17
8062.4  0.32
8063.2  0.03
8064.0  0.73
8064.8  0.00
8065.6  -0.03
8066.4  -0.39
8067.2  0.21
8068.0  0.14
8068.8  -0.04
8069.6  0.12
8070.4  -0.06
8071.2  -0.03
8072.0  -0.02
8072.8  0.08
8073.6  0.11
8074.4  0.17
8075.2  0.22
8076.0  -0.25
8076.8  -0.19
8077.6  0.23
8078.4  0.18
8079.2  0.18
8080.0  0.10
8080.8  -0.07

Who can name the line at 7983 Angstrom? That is [O II] 3727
